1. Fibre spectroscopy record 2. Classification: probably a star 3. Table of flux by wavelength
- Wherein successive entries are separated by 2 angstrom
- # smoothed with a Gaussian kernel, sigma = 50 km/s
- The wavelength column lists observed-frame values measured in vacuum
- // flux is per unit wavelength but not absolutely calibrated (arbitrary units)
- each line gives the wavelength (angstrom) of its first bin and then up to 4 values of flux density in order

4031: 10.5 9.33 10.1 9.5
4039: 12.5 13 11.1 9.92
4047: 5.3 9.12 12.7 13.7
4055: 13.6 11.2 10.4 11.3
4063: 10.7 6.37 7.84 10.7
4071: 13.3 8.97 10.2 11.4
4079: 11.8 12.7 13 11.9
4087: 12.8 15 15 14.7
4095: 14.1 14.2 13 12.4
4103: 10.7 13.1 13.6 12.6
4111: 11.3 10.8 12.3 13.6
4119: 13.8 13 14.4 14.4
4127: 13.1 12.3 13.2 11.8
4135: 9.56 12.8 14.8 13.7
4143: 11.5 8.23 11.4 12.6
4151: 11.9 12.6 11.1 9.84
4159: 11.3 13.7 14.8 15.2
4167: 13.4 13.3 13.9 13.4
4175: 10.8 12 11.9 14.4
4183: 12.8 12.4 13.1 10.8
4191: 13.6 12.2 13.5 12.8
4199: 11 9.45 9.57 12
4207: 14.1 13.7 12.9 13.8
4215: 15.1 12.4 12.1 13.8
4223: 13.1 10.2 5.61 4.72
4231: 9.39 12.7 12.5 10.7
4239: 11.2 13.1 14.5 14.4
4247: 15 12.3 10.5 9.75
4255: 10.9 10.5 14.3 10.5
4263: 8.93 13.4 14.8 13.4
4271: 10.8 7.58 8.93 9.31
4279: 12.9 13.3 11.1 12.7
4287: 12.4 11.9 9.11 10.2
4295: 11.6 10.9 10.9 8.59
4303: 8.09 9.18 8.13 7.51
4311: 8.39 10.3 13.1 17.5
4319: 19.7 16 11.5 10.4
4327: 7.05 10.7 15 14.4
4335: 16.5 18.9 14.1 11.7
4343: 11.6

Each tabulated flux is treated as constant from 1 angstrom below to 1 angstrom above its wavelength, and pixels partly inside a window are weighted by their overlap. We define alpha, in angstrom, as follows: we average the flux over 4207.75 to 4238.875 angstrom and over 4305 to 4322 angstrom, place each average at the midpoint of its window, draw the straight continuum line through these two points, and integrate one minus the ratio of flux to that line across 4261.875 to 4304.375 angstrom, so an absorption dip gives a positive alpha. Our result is 3.90 angstrom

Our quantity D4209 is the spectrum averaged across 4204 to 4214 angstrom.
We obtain 13.3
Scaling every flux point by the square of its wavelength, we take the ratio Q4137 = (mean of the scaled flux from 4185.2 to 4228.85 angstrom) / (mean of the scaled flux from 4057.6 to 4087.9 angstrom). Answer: 1.17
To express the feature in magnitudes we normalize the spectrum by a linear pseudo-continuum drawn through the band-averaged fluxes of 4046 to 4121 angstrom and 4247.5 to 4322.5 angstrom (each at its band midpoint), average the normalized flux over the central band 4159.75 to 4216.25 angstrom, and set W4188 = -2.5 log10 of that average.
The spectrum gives -0.11 mag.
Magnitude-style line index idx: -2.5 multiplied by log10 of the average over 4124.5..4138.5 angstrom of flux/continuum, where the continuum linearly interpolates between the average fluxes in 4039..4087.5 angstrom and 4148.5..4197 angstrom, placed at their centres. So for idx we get -0.04 mag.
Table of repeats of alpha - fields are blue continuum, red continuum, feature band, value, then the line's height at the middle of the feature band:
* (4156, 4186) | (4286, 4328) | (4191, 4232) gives 2.4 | 12.3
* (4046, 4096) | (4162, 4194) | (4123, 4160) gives 1.2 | 12.5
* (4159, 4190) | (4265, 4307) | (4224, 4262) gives 1.5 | 11.7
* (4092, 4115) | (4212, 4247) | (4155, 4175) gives -1.1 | 12.3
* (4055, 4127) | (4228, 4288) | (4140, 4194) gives -2.4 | 11.9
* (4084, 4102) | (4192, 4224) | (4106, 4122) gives 1.0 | 13.5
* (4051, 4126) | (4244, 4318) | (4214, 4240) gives 1.0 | 11.5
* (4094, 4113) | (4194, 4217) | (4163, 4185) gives -1.0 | 12.6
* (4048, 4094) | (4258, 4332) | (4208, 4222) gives -2.4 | 11.5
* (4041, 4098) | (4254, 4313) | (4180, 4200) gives -2.9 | 11.1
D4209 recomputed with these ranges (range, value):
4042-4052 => 9.63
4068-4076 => 10.8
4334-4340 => 16.5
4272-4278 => 8.61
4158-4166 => 13.8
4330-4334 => 14.7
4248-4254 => 10.8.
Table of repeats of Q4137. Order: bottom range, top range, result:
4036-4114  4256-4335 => 1.09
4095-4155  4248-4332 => 0.98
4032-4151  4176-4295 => 1.06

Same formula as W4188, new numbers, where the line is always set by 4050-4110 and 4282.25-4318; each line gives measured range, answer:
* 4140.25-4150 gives 0.022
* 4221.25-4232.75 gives 0.206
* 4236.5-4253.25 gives -0.142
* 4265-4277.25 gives -0.027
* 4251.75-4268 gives -0.069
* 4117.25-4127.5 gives -0.165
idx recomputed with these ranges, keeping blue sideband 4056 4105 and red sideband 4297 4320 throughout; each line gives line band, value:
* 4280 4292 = -0.06 mag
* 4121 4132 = -0.15 mag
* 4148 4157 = -0.02 mag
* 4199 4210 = -0.03 mag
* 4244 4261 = -0.08 mag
